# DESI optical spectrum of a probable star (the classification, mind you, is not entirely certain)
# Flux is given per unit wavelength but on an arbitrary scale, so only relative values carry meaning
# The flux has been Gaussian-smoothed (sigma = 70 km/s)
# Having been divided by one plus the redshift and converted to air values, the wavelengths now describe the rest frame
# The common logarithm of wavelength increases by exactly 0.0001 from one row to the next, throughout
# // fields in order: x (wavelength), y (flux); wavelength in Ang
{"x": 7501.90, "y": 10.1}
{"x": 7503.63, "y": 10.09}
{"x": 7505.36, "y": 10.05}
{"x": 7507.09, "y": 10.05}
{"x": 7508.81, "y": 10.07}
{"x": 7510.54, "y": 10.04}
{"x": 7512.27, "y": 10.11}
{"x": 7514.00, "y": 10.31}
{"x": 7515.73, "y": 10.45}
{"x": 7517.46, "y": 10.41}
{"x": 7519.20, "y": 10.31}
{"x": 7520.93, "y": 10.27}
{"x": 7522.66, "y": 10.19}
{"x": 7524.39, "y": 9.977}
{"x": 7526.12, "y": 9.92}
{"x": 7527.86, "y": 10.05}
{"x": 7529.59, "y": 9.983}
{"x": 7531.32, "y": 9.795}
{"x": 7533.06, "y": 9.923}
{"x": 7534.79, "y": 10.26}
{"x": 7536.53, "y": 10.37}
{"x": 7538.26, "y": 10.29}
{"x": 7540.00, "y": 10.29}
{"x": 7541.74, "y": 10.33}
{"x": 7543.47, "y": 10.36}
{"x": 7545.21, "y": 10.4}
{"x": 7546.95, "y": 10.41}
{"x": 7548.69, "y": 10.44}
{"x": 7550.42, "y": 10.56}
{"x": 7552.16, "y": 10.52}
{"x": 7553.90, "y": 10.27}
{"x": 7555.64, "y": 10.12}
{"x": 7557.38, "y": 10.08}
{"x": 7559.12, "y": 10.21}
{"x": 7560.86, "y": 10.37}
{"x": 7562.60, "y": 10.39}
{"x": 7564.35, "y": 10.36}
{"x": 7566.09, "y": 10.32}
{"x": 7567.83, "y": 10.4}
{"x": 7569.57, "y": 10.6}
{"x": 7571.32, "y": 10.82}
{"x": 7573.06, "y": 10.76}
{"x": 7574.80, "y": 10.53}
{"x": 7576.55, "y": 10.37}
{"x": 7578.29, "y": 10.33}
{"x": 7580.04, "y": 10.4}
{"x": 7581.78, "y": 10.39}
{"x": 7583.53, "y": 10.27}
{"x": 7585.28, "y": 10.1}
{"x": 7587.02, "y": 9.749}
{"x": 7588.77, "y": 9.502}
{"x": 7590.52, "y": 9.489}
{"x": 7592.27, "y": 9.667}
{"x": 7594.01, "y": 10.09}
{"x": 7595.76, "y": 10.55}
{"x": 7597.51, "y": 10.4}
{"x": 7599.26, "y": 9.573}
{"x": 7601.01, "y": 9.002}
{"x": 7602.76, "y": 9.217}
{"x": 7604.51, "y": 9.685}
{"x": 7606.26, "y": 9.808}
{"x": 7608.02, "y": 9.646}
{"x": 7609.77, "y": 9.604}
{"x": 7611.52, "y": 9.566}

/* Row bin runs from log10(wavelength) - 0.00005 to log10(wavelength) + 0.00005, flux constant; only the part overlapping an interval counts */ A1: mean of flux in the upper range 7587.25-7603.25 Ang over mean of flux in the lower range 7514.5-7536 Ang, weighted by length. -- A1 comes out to 1.0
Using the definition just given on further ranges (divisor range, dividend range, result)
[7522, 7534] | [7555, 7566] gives 1.03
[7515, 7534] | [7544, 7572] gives 1.03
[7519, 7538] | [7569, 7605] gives 1.00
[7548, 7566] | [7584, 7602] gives 0.95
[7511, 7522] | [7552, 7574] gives 1.01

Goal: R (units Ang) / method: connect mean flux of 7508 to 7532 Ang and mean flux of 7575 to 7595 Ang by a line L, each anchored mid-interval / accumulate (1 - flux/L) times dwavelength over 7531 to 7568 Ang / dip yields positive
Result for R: -0.74 Ang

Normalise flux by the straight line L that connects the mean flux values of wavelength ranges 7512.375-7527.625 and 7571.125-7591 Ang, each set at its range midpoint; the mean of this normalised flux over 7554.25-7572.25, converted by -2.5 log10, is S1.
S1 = -0.02 mag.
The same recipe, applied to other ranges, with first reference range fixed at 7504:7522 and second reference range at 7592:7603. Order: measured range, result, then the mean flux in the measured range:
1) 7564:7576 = -0.06 mag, 10.5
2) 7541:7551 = -0.04 mag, 10.4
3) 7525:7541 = 0.00 mag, 10.1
